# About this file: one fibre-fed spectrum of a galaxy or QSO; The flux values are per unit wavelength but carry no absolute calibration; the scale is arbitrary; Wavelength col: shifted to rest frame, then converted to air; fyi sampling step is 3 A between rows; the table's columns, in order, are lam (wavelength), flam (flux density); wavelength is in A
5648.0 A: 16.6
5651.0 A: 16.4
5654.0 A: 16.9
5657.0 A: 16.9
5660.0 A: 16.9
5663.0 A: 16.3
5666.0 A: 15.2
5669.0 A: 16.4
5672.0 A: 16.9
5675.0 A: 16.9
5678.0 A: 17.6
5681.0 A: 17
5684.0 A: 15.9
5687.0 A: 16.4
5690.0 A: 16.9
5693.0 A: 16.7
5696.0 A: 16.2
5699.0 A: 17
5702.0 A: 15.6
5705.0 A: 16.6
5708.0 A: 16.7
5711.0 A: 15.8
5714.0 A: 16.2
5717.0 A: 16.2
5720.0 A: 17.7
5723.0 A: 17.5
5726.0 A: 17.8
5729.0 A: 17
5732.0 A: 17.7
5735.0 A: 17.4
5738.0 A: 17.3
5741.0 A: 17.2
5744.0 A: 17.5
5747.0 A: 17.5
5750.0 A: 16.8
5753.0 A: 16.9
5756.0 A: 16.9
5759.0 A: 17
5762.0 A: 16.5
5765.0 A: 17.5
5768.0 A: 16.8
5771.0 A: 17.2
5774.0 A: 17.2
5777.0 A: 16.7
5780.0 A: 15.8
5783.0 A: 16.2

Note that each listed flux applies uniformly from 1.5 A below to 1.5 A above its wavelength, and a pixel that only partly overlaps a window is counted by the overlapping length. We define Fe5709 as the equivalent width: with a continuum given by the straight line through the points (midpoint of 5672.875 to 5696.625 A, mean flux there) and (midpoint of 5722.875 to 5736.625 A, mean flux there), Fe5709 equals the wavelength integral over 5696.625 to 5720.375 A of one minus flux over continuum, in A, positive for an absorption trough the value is 1.0 A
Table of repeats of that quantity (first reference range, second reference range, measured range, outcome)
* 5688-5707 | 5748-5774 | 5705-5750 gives -0.9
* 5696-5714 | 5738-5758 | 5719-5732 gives -0.6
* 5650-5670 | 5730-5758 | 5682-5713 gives 0.7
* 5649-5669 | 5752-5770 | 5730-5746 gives -0.6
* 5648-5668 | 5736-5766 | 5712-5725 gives 0.0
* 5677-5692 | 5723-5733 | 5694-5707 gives 0.5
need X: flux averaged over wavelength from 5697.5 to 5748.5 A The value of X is 17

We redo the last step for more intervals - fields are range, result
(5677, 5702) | 16.6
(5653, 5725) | 16.6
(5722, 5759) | 17.3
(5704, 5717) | 16.3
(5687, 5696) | 16.6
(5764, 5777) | 17.1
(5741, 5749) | 17.4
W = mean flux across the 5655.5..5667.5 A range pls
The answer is 16.3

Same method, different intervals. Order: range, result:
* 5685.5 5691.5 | 16.6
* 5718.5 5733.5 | 17.5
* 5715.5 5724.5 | 17.1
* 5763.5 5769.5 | 17.2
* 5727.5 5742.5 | 17.3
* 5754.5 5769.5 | 16.9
